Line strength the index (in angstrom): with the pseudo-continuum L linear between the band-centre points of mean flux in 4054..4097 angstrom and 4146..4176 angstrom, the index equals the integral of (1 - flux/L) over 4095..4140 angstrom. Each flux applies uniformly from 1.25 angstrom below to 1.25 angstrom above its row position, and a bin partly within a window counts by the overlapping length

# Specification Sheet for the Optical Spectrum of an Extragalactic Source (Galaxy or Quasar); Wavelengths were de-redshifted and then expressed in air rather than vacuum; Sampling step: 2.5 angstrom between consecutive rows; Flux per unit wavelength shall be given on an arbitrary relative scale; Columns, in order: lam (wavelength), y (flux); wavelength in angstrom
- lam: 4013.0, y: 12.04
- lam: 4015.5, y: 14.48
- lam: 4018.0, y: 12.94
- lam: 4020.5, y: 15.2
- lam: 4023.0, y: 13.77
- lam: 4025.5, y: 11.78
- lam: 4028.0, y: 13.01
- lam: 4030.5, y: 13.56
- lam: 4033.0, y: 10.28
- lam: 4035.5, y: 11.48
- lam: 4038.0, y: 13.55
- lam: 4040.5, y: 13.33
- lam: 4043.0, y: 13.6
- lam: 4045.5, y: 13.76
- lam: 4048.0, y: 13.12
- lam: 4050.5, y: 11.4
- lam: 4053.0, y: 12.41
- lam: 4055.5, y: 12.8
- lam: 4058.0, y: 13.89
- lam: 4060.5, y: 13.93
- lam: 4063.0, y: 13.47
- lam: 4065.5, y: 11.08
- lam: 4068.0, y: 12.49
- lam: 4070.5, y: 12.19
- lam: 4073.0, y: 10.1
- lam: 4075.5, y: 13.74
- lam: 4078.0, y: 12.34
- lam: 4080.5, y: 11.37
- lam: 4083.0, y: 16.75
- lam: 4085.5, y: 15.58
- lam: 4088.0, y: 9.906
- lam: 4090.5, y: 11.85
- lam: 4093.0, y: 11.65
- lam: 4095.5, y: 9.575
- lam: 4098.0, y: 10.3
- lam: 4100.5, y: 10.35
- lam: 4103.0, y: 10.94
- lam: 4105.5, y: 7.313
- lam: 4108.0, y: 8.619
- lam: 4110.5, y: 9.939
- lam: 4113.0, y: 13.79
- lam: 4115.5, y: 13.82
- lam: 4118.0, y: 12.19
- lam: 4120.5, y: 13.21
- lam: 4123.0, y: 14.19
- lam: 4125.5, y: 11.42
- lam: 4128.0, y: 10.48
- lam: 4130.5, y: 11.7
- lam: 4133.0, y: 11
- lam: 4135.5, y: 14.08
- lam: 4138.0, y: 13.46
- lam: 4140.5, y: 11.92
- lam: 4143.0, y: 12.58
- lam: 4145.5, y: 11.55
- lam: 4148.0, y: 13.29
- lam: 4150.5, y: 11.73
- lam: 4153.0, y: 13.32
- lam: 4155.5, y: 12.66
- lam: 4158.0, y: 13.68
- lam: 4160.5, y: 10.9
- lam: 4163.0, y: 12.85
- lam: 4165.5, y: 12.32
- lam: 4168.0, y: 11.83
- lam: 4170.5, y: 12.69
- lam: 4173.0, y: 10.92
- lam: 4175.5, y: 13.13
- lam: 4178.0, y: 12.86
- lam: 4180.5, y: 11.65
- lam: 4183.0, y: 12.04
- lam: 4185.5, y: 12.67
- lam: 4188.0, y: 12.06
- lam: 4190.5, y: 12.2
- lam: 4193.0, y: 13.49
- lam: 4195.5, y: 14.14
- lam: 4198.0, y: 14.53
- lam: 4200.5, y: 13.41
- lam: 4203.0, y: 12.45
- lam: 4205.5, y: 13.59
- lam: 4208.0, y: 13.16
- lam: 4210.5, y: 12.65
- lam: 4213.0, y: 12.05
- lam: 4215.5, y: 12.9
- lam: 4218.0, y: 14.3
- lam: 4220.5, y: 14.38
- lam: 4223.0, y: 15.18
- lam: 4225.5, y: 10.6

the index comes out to 3.4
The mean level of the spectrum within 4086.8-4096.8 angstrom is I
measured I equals 10.7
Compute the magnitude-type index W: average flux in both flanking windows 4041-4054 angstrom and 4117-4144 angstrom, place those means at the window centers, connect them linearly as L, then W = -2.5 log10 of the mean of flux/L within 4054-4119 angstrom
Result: 0.07 mag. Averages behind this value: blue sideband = 12.9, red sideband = 12.4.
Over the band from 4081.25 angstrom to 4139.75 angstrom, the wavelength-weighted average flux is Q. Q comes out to 11.8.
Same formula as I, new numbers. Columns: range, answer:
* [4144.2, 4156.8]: 12.5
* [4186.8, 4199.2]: 13.3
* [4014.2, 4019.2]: 13.7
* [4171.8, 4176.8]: 12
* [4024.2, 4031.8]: 12.8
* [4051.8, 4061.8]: 13.3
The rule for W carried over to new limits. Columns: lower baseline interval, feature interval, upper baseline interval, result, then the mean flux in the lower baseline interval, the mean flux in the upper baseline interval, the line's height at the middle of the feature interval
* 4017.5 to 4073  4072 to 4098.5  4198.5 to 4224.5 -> 0.07 mag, 12.8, 13.4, 12.9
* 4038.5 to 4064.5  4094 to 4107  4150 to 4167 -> 0.31 mag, 13.2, 12.5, 12.9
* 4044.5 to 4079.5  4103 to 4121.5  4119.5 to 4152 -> 0.11 mag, 12.6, 12.4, 12.4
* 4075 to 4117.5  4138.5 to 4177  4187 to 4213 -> 0.01 mag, 11.6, 13.1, 12.5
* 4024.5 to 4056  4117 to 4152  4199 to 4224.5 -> 0.06 mag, 12.6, 13.4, 13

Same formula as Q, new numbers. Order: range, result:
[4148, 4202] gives 12.6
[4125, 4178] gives 12.3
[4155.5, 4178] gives 12.3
